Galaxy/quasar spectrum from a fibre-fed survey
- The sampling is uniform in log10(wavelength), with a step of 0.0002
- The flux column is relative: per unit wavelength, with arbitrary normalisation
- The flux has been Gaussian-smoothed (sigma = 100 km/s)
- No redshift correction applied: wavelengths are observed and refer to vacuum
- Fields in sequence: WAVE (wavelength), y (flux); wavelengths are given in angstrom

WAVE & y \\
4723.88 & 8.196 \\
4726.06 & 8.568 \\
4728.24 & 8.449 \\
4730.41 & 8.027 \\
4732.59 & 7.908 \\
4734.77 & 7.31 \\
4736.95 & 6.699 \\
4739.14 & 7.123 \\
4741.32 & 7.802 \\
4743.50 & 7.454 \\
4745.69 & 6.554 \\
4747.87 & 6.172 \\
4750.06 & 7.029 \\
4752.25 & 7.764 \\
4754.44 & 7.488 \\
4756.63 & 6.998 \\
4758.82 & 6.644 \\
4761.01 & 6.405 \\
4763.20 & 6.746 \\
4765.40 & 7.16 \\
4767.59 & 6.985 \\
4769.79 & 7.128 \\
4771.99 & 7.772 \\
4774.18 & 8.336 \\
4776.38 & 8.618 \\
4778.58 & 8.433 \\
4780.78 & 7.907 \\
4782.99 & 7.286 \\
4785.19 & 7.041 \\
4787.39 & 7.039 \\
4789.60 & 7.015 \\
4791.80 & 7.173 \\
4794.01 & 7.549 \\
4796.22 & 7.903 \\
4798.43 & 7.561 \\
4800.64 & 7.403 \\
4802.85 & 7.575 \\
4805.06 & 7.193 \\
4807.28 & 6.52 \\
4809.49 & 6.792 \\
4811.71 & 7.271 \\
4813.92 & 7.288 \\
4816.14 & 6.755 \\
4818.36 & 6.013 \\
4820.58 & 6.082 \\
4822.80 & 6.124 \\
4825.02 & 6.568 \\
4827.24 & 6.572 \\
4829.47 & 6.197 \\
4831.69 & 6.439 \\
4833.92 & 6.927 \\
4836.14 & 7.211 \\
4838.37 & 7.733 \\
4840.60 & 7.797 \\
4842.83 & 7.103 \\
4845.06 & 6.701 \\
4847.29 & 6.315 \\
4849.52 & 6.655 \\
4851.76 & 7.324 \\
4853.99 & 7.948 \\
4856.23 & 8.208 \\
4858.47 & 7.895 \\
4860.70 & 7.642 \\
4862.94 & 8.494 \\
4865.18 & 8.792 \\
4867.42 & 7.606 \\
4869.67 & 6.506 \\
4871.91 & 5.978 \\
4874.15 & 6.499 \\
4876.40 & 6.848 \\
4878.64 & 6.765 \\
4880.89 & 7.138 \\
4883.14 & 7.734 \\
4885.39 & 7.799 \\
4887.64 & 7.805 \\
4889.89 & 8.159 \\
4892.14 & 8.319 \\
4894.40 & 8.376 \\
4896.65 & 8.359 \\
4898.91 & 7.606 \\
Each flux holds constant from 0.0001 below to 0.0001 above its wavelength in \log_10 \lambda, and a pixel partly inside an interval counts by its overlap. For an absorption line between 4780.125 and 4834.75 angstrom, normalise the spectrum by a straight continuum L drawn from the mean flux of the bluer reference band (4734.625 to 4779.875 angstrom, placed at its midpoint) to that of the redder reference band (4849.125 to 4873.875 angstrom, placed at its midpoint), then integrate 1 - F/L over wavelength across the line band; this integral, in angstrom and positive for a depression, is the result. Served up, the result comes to 3.24 angstrom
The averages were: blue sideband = 7.27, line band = 6.96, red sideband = 7.54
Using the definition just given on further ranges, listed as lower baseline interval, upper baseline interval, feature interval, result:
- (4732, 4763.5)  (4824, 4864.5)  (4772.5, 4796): -1.7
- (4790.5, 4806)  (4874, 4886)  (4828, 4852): 1.3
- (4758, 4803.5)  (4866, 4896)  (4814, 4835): 2.7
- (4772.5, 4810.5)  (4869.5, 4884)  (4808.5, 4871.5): -0.1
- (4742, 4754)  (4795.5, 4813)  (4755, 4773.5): 0.2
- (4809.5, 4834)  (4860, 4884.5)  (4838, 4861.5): -1.4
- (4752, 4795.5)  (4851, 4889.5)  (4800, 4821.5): 1.5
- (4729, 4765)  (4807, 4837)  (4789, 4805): -1.5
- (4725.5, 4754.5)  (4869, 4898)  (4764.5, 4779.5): -0.7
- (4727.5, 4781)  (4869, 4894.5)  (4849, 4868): -1.5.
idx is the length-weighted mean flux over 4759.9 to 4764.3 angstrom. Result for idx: 6.58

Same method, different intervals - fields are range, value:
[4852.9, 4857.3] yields 8.07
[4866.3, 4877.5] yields 6.68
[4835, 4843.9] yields 7.46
